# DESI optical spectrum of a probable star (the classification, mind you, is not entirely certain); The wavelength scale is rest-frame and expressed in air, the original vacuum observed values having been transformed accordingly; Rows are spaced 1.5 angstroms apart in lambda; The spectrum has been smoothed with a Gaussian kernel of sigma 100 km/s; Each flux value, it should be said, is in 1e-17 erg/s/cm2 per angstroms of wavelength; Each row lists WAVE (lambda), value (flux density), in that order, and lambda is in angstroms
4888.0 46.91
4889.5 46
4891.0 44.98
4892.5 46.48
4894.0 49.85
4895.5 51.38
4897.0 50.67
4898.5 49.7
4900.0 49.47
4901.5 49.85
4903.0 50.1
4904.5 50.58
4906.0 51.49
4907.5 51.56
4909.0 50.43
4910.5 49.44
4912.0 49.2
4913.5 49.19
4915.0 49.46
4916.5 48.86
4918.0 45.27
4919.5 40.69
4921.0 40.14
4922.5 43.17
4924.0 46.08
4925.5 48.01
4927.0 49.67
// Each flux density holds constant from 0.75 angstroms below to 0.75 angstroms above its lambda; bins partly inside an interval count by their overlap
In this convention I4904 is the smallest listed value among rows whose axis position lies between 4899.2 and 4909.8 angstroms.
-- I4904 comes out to 49.47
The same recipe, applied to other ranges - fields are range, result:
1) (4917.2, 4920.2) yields 40.69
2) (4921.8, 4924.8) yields 43.17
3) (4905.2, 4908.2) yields 51.49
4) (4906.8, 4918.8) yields 45.27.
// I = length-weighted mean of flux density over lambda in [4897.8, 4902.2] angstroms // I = 49.7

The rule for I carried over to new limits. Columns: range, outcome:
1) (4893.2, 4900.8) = 50.2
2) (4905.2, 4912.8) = 50.4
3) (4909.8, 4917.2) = 49.2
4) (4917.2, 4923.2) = 42.4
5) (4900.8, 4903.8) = 50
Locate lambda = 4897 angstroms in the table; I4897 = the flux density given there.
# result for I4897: 50.67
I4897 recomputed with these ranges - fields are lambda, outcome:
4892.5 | 46.48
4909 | 50.43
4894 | 49.85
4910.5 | 49.44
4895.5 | 51.38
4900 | 49.47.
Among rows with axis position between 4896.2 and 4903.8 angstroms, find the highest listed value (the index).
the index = 50.67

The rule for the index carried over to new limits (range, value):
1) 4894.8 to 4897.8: 51.38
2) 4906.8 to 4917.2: 51.56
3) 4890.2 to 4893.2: 46.48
